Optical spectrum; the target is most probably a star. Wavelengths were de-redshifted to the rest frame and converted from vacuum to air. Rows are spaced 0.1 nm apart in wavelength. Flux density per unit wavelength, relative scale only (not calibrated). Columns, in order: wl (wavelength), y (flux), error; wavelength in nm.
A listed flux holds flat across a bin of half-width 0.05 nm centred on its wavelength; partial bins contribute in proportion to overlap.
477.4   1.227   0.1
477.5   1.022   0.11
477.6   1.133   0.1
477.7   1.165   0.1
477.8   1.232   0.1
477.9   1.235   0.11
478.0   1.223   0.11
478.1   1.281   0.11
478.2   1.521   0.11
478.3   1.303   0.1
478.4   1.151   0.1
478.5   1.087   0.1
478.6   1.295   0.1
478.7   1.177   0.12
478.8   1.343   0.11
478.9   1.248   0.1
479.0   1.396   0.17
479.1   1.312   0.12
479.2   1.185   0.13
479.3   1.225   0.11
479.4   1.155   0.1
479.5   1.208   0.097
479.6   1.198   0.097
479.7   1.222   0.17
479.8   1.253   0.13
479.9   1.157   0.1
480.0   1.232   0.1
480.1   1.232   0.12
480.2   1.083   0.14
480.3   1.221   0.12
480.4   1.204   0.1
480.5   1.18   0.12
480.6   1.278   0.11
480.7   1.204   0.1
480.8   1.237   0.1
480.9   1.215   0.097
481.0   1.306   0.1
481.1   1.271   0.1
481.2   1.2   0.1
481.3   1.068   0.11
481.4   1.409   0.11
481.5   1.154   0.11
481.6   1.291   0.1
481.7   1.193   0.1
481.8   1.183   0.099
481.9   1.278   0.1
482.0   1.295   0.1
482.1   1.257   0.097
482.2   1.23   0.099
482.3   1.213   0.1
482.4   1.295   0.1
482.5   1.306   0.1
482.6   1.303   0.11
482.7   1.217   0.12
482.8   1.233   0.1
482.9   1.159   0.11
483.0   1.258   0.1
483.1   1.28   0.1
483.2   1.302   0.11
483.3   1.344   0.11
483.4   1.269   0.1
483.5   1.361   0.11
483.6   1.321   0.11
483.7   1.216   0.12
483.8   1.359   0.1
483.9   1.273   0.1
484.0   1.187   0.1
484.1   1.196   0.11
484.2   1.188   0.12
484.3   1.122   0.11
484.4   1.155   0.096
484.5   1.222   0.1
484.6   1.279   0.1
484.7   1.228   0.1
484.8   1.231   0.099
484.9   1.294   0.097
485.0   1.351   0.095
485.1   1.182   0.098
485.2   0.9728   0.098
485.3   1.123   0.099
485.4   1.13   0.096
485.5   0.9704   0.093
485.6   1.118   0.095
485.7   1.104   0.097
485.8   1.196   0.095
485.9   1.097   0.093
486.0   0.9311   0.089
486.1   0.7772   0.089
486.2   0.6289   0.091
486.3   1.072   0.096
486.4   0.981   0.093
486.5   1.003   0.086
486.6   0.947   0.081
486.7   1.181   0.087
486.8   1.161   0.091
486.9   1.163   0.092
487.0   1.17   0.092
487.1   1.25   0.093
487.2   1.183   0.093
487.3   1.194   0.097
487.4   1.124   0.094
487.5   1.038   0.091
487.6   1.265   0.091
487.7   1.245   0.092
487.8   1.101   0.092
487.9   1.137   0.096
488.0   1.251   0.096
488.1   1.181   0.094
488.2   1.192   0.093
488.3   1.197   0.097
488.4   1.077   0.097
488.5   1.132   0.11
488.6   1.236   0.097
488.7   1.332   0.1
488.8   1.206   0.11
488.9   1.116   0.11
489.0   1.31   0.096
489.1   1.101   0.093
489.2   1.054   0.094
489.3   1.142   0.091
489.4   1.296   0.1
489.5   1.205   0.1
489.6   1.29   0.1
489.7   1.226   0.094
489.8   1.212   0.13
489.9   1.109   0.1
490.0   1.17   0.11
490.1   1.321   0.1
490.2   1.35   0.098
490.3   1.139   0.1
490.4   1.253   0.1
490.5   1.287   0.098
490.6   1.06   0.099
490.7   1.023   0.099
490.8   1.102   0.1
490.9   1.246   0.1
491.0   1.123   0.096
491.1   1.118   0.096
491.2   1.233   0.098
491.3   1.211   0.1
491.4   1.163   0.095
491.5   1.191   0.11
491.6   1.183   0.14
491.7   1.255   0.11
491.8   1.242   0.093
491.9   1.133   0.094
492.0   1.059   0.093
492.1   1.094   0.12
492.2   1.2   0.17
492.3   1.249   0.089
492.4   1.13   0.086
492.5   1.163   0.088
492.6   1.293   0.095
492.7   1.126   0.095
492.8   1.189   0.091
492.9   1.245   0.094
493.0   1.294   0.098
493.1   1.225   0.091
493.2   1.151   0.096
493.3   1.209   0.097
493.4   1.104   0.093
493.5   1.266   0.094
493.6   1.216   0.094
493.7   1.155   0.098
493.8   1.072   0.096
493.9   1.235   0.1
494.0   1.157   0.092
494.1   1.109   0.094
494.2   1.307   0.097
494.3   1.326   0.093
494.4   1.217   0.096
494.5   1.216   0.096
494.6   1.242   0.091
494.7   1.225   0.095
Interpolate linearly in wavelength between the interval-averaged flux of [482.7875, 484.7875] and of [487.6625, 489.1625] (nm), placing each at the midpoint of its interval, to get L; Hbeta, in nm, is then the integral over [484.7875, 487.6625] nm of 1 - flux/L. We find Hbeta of 0.28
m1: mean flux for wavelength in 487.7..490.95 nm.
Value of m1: 1.19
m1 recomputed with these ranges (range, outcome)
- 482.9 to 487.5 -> 1.16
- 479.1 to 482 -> 1.22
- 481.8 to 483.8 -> 1.27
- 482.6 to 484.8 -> 1.25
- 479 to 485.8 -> 1.22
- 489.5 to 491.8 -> 1.2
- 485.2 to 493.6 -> 1.16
